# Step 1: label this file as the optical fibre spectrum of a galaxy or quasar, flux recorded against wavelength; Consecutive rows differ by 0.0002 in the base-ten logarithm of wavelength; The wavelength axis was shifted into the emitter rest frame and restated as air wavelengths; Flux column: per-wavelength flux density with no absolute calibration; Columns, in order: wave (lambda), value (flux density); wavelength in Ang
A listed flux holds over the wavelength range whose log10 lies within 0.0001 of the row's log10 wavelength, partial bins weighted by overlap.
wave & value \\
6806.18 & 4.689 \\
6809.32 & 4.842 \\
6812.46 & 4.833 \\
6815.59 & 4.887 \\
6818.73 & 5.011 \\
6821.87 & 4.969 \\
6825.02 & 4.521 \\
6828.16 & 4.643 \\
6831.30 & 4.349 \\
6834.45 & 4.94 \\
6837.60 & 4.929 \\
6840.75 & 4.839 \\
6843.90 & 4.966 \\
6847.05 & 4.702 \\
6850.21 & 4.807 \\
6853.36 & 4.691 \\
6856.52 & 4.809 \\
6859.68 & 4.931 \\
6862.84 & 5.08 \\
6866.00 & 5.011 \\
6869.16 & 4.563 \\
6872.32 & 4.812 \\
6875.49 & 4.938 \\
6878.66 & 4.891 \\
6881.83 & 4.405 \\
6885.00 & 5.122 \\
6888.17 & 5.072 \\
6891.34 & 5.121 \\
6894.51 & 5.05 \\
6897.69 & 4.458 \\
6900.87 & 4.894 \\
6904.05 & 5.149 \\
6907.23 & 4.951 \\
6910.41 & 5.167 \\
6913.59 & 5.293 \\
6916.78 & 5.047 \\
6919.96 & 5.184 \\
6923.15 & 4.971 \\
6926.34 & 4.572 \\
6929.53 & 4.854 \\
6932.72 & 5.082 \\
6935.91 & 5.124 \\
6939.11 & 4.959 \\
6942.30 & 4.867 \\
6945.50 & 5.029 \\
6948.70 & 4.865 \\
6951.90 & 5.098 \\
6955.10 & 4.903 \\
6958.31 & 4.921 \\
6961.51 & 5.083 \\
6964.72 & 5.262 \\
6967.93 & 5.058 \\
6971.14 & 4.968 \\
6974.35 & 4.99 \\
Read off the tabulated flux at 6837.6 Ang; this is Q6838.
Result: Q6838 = 4.929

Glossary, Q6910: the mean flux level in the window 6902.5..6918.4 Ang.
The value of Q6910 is 5.12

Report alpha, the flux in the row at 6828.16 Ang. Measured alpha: 4.643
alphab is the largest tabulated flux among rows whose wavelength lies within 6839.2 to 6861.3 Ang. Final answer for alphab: 4.966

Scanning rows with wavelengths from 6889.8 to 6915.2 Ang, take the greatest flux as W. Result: 5.293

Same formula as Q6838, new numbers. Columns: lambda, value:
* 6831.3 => 4.349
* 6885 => 5.122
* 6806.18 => 4.689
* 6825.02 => 4.521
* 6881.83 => 4.405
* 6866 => 5.011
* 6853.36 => 4.691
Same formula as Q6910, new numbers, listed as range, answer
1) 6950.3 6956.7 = 5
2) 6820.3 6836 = 4.68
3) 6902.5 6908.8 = 5.05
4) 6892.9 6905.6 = 4.89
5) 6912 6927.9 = 5.01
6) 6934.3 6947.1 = 5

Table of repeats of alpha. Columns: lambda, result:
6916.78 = 5.047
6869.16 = 4.563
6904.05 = 5.149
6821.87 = 4.969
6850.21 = 4.807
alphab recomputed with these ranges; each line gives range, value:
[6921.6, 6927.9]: 4.971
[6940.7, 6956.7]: 5.098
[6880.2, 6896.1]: 5.122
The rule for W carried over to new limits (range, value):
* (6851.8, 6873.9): 5.08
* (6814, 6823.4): 5.011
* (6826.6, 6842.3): 4.94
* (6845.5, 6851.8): 4.807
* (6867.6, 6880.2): 4.938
